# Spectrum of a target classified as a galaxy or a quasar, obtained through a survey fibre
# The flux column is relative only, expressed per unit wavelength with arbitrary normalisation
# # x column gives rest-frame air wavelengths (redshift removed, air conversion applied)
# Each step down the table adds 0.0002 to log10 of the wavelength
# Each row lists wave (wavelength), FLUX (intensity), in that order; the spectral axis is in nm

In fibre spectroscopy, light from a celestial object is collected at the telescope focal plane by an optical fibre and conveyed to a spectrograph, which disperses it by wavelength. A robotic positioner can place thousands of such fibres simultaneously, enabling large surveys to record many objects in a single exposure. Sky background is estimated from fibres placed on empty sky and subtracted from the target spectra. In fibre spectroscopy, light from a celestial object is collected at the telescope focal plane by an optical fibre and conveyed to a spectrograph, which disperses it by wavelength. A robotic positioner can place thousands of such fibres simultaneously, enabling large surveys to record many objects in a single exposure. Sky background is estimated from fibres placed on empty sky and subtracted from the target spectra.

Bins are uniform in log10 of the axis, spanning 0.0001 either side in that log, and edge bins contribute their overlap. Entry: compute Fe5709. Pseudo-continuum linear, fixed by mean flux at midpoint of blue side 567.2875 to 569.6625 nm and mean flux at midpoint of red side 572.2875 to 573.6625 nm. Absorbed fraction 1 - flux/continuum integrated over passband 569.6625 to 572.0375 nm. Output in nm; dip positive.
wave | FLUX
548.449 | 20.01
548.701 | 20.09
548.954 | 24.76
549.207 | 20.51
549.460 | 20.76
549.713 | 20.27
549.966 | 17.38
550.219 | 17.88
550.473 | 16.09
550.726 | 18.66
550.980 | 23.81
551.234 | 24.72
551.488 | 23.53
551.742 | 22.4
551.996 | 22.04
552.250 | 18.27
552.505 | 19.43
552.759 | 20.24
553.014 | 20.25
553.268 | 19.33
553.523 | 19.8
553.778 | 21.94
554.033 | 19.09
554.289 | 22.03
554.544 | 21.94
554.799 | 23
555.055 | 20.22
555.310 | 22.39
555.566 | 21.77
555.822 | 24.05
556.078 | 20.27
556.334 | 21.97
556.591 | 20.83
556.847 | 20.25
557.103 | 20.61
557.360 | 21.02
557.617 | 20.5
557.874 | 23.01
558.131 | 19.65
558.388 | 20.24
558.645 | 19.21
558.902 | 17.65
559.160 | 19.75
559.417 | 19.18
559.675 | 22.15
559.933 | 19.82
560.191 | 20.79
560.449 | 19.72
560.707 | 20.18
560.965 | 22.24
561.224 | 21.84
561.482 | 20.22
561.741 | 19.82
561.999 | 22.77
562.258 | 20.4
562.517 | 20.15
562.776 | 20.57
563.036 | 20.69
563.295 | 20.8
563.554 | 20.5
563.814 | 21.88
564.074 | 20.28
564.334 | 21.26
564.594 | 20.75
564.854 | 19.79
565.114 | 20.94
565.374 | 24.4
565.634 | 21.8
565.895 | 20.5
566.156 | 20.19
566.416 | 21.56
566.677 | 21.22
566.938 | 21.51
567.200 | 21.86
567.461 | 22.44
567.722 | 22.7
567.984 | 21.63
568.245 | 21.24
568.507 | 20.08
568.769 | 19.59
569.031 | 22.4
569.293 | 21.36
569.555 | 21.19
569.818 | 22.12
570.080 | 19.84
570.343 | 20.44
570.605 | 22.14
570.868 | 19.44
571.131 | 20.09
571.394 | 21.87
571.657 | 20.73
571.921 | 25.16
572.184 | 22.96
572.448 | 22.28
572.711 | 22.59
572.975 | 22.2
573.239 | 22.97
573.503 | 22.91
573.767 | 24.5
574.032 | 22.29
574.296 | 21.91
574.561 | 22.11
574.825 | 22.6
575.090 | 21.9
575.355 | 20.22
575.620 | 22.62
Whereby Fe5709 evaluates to 0.08 nm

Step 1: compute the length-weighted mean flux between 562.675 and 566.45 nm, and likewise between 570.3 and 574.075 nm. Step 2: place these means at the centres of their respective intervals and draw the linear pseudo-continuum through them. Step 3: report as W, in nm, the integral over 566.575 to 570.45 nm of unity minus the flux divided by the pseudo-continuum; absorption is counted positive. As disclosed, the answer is 0.06 nm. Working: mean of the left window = 21.1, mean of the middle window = 21.3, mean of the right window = 22.2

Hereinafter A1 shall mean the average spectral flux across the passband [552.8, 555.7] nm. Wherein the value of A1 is 21.1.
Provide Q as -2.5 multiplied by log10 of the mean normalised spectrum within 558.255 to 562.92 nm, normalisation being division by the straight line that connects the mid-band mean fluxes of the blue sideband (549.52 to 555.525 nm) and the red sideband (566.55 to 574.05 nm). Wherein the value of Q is 0.042 mag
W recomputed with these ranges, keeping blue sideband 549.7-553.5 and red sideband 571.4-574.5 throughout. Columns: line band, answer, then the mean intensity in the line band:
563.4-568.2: 0.11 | 21.4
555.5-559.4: 0.05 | 20.7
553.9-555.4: -0.06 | 21.4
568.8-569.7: 0.03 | 21.4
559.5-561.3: 0.03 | 20.9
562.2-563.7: 0.07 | 20.5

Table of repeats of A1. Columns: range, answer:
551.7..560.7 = 20.7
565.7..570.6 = 21.2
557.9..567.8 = 20.8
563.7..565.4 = 21.1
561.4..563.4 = 20.7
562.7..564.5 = 20.9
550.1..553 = 20.6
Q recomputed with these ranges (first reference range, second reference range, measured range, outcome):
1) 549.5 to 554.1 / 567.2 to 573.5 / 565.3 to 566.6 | -0.01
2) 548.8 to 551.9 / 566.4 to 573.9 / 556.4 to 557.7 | 0.03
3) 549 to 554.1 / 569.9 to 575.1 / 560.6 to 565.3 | 0.02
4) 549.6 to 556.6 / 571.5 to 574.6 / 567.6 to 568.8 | 0.06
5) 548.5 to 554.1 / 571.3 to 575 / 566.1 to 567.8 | 0.02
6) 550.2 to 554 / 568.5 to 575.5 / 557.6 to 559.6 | 0.06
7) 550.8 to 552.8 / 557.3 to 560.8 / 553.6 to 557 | -0.02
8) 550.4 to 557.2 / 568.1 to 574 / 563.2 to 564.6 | 0.03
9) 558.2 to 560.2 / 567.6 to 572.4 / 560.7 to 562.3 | -0.06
